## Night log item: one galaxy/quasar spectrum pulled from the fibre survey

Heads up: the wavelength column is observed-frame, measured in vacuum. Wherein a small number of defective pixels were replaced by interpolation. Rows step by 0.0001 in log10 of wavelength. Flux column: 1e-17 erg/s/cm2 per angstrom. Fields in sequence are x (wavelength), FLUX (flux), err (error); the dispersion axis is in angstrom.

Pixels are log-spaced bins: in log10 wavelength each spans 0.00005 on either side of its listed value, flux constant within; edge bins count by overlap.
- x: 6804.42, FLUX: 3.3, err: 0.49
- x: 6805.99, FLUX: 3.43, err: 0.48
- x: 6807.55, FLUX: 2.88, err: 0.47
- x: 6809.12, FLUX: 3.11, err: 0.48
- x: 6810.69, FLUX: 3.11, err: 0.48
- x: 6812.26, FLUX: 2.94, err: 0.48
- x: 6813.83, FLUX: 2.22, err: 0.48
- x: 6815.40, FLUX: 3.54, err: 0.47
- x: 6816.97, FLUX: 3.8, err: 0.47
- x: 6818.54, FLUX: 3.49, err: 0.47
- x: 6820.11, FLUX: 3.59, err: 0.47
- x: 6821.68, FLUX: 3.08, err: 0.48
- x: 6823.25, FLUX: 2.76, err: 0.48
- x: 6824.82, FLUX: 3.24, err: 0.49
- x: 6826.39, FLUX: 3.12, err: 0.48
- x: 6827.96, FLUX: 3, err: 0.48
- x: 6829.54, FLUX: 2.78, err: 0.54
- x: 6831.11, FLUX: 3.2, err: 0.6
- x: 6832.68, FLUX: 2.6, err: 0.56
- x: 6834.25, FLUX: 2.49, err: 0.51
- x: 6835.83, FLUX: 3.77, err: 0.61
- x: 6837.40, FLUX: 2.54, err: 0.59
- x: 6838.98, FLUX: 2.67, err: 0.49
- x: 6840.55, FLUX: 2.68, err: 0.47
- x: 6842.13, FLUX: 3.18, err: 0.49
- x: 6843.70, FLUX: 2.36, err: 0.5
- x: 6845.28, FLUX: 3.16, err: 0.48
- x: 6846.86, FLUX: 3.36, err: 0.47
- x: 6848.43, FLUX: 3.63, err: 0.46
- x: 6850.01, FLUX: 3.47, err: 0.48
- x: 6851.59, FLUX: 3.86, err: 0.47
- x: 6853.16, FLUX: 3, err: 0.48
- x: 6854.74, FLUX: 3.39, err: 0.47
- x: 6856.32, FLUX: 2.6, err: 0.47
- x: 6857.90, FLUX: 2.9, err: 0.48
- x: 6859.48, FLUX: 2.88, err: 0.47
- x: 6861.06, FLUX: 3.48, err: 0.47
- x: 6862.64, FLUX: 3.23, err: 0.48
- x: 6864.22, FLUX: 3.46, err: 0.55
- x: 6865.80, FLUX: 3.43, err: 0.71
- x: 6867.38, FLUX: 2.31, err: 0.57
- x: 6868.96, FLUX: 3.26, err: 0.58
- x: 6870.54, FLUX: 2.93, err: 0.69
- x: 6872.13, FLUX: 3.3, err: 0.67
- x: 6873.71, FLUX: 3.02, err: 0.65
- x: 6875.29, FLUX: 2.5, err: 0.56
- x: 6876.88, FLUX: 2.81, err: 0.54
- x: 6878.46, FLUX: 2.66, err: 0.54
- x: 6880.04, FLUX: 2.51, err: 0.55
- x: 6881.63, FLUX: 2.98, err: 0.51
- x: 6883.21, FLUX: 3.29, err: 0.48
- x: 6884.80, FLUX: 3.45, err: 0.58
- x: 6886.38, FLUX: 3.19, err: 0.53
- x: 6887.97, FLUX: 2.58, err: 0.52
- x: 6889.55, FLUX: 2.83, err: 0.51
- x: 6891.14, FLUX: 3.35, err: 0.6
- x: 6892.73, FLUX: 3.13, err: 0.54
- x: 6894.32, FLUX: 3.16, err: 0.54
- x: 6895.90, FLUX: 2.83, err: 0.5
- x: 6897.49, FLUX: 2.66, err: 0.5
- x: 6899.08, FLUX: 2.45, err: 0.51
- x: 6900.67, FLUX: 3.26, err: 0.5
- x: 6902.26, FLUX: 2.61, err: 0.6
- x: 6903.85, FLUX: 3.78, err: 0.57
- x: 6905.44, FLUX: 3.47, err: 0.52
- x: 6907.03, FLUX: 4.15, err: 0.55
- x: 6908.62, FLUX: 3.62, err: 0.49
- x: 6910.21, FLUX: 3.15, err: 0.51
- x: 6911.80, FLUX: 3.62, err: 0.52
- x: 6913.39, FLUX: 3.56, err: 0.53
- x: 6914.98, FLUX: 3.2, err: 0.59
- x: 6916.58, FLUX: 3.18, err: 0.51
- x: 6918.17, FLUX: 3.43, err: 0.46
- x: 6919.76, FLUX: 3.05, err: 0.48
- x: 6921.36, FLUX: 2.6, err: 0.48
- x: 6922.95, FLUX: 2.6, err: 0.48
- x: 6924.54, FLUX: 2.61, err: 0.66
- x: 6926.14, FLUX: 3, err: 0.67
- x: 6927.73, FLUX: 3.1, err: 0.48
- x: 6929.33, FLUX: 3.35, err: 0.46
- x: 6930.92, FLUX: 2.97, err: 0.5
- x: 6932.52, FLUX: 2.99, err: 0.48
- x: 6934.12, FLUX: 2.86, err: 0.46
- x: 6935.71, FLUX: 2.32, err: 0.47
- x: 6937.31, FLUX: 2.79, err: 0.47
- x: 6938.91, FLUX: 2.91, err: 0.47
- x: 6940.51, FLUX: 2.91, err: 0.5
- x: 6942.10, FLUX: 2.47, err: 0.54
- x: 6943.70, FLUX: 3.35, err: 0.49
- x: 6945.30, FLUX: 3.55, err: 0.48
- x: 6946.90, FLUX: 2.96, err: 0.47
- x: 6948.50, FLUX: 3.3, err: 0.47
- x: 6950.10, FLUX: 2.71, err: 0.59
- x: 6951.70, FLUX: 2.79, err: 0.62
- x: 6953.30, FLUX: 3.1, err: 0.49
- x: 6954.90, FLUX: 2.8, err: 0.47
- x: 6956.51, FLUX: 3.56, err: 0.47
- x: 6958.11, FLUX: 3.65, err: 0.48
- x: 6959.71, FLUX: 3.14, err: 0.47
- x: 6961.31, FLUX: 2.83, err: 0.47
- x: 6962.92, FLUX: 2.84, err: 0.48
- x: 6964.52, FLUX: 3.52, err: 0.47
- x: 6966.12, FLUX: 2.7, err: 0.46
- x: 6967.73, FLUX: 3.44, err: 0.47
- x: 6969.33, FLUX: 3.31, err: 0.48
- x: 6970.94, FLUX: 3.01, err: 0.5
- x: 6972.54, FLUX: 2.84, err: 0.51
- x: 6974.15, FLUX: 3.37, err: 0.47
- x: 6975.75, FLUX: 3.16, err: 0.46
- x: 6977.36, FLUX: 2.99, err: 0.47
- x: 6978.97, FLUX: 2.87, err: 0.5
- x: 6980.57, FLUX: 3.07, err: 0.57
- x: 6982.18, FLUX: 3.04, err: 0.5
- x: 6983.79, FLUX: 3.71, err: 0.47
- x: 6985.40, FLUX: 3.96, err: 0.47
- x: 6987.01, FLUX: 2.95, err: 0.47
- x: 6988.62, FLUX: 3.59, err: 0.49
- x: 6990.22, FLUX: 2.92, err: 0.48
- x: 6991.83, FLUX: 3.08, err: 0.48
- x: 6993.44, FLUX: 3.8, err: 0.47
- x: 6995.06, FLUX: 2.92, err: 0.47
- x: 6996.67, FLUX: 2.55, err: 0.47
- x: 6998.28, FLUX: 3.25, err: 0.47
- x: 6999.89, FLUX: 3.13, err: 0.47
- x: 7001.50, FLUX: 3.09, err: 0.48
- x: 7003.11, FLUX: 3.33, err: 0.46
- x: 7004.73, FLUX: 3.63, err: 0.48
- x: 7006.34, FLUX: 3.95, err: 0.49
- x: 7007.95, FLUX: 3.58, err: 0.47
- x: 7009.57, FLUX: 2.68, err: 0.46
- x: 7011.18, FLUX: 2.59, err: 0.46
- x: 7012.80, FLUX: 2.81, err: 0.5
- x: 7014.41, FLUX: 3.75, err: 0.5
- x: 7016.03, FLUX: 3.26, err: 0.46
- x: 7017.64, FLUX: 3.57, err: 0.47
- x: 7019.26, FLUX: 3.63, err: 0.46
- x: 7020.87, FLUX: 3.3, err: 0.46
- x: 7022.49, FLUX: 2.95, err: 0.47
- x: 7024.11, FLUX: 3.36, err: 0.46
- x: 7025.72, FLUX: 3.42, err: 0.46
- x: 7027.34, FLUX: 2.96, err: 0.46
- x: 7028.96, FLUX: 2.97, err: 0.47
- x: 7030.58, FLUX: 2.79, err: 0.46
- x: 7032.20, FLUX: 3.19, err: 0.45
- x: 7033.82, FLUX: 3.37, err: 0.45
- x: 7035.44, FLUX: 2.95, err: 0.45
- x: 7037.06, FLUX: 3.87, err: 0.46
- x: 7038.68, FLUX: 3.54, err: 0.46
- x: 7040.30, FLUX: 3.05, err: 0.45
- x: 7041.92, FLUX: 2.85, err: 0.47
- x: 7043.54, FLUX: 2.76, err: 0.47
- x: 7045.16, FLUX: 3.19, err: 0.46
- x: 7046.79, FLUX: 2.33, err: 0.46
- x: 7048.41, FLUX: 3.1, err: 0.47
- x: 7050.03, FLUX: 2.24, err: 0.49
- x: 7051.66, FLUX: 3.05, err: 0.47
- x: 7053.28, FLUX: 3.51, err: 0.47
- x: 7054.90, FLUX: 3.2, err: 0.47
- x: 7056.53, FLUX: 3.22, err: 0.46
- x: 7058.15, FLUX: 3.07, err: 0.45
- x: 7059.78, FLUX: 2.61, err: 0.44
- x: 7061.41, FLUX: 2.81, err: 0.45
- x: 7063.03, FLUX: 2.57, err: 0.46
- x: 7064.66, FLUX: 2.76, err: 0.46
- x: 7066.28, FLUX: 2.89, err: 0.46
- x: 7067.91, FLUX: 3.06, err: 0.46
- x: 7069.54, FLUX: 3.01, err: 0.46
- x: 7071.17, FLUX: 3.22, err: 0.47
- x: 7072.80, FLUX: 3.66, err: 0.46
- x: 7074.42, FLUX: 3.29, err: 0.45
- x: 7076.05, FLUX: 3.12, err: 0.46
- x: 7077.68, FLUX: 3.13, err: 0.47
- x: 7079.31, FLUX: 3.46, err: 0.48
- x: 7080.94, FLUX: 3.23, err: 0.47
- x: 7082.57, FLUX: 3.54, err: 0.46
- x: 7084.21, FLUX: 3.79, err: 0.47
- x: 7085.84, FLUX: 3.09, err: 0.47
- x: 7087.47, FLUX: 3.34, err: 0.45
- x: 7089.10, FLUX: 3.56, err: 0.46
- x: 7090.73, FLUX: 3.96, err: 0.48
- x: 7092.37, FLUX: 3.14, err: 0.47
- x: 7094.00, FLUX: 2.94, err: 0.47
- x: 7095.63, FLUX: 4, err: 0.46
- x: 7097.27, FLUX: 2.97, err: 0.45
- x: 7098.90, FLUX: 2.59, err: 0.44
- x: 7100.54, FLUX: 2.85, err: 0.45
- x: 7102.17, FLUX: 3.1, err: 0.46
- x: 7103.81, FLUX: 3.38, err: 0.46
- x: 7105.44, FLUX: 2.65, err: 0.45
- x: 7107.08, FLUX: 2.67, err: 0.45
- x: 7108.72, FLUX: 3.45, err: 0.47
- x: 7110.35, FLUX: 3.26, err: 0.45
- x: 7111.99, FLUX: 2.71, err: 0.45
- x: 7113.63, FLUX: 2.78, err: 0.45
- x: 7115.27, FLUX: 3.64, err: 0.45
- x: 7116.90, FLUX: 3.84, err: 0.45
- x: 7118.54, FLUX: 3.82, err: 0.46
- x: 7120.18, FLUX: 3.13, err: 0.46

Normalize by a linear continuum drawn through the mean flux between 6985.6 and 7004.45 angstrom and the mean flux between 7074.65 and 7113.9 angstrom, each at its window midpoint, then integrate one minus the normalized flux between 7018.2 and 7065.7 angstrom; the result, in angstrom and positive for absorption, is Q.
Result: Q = 2.0 angstrom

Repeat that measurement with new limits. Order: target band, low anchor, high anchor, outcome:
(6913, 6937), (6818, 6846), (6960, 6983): 0.5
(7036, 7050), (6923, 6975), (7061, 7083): 0.3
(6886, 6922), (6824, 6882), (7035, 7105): -1.4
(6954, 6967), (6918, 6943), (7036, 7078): -1.0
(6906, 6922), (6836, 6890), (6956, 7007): -1.3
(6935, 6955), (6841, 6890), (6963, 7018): 1.5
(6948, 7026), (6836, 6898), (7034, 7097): -2.2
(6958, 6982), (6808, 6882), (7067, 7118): 0.4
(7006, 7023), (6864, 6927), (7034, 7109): -0.9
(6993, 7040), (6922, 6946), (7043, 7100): -3.1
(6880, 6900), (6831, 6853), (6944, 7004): 0.8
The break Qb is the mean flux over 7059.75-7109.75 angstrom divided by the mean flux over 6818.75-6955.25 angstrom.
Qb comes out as 1.04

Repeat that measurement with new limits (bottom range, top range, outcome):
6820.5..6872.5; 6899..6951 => 1.01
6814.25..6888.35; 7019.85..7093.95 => 1.02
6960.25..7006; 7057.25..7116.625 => 0.99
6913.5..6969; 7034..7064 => 0.99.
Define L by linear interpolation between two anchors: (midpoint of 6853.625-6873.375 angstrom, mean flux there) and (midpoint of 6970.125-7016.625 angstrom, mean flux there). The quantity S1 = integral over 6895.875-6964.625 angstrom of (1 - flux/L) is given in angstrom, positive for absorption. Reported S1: 1.5 angstrom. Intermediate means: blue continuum 3.09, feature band 3.08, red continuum 3.2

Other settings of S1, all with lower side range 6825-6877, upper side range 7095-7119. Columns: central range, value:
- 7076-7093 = -1.4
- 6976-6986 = -0.5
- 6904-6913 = -1.6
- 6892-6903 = 0.7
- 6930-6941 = 0.9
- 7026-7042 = -0.2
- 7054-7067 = 1.0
